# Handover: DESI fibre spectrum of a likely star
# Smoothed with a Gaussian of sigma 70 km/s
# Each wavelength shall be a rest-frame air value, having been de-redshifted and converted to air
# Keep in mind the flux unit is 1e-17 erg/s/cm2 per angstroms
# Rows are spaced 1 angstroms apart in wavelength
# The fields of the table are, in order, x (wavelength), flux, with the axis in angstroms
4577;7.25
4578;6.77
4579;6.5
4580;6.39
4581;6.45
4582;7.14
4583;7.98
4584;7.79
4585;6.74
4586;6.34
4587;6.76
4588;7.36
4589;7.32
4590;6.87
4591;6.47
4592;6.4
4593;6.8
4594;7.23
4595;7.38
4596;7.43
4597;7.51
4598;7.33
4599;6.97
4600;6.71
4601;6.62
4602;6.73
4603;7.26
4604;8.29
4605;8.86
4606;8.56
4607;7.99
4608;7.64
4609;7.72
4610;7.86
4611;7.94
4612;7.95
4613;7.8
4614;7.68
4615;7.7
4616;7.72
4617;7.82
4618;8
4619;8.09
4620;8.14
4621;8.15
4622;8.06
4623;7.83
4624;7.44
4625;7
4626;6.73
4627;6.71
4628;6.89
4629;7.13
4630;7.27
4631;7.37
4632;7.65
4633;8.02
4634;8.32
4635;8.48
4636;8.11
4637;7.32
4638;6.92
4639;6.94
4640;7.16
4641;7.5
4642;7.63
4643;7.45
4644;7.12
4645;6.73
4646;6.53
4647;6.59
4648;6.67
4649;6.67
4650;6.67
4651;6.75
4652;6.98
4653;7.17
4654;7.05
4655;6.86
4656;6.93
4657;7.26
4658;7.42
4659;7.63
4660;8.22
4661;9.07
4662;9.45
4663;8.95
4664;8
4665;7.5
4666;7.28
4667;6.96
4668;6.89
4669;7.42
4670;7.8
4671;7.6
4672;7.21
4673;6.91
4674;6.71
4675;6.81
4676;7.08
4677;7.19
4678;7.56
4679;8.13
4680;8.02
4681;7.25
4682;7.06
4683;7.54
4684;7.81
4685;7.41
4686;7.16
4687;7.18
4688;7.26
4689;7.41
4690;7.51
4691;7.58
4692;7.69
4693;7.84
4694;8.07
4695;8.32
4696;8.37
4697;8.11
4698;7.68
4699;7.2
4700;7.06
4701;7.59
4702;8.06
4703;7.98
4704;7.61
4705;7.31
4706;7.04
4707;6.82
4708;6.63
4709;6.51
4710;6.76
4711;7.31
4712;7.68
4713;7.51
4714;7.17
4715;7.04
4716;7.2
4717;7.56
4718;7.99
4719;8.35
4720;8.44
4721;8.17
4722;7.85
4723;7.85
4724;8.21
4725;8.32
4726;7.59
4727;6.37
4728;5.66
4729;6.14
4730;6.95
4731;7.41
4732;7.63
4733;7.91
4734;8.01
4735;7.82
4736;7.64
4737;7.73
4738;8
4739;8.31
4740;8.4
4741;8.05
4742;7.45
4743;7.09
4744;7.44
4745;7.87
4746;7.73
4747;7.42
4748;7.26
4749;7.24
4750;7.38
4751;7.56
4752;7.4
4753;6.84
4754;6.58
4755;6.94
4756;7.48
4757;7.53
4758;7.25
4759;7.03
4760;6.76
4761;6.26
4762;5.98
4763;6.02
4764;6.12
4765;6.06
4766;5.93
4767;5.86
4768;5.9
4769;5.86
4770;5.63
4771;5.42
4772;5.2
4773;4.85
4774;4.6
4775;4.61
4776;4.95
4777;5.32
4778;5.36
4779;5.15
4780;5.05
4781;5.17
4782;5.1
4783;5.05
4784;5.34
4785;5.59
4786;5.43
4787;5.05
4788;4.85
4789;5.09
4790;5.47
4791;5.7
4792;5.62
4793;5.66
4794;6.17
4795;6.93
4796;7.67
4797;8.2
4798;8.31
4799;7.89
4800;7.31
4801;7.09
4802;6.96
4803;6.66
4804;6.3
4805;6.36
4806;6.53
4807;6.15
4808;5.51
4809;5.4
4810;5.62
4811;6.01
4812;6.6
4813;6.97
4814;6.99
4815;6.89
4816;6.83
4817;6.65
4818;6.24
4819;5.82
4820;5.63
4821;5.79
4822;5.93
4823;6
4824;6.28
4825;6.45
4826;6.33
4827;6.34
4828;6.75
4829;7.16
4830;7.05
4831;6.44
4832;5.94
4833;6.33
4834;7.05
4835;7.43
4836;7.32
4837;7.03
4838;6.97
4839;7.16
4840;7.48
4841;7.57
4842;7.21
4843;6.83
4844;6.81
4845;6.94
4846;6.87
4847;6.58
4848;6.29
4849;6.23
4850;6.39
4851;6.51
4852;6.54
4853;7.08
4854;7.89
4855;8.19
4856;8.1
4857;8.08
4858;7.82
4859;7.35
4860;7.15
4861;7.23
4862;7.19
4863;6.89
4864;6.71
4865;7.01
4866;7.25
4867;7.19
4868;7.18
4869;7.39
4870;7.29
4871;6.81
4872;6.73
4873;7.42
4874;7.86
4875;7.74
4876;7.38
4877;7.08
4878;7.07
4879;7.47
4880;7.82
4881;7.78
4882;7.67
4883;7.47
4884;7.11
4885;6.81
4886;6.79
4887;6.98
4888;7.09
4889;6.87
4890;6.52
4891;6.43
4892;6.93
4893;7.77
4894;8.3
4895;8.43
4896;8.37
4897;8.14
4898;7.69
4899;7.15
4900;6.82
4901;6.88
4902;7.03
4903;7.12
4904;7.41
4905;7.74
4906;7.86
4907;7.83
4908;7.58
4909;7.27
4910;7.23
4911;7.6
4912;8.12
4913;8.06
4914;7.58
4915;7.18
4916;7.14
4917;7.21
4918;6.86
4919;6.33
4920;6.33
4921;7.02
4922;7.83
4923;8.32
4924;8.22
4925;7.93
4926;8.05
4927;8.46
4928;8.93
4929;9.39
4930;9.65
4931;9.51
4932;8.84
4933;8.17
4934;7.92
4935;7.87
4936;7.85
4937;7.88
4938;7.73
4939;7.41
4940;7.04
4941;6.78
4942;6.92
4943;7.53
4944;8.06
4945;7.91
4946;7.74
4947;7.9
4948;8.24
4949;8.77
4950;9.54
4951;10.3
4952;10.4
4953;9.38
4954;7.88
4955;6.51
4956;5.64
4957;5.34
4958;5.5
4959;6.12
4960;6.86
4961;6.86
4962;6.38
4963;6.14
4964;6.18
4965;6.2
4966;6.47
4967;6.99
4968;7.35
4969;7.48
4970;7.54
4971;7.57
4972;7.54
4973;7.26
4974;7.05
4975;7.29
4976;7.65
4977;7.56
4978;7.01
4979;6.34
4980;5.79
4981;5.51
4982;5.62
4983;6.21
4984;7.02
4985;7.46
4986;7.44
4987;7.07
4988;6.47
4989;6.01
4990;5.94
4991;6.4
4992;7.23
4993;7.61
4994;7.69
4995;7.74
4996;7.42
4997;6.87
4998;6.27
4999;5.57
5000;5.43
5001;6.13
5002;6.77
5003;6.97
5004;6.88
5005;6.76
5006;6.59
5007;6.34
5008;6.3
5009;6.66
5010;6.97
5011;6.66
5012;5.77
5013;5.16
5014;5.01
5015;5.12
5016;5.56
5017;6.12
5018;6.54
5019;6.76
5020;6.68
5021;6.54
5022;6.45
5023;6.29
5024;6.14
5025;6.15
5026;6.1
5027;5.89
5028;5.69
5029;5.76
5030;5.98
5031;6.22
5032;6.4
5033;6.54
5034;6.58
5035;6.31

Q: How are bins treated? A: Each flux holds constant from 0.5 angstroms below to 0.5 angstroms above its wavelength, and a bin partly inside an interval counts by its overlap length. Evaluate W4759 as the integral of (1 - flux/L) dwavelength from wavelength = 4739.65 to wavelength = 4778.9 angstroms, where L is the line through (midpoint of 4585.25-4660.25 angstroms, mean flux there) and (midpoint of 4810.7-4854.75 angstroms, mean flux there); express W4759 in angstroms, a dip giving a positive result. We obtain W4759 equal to 2.4 angstroms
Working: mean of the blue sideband 7.36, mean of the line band 6.51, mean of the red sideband 6.68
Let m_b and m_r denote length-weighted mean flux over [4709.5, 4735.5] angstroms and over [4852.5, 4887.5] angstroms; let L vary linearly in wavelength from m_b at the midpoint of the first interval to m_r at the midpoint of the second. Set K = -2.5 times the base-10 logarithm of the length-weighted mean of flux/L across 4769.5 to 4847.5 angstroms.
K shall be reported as 0.185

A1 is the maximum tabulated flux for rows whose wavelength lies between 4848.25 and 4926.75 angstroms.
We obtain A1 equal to 8.43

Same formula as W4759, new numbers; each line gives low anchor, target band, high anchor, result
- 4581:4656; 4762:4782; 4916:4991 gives 5.3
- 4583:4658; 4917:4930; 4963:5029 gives -2.2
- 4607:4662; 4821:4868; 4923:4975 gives 4.2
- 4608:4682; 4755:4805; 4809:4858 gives 6.6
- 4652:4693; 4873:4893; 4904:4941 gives 1.4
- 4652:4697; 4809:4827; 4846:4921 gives 2.7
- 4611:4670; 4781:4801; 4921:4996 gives 3.6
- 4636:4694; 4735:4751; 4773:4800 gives -3.4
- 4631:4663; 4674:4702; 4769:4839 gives -1.8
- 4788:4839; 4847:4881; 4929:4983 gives -1.9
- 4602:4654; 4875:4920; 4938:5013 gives -1.6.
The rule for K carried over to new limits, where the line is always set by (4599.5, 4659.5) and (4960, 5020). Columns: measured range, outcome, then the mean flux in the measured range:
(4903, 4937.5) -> -0.16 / 7.85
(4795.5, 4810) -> 0.03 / 6.84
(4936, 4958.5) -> -0.15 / 7.75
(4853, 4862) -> -0.11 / 7.66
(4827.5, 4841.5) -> 0.00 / 6.98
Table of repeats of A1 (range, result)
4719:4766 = 8.44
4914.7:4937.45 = 9.65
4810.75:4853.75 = 7.57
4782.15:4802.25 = 8.31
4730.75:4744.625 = 8.4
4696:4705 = 8.37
